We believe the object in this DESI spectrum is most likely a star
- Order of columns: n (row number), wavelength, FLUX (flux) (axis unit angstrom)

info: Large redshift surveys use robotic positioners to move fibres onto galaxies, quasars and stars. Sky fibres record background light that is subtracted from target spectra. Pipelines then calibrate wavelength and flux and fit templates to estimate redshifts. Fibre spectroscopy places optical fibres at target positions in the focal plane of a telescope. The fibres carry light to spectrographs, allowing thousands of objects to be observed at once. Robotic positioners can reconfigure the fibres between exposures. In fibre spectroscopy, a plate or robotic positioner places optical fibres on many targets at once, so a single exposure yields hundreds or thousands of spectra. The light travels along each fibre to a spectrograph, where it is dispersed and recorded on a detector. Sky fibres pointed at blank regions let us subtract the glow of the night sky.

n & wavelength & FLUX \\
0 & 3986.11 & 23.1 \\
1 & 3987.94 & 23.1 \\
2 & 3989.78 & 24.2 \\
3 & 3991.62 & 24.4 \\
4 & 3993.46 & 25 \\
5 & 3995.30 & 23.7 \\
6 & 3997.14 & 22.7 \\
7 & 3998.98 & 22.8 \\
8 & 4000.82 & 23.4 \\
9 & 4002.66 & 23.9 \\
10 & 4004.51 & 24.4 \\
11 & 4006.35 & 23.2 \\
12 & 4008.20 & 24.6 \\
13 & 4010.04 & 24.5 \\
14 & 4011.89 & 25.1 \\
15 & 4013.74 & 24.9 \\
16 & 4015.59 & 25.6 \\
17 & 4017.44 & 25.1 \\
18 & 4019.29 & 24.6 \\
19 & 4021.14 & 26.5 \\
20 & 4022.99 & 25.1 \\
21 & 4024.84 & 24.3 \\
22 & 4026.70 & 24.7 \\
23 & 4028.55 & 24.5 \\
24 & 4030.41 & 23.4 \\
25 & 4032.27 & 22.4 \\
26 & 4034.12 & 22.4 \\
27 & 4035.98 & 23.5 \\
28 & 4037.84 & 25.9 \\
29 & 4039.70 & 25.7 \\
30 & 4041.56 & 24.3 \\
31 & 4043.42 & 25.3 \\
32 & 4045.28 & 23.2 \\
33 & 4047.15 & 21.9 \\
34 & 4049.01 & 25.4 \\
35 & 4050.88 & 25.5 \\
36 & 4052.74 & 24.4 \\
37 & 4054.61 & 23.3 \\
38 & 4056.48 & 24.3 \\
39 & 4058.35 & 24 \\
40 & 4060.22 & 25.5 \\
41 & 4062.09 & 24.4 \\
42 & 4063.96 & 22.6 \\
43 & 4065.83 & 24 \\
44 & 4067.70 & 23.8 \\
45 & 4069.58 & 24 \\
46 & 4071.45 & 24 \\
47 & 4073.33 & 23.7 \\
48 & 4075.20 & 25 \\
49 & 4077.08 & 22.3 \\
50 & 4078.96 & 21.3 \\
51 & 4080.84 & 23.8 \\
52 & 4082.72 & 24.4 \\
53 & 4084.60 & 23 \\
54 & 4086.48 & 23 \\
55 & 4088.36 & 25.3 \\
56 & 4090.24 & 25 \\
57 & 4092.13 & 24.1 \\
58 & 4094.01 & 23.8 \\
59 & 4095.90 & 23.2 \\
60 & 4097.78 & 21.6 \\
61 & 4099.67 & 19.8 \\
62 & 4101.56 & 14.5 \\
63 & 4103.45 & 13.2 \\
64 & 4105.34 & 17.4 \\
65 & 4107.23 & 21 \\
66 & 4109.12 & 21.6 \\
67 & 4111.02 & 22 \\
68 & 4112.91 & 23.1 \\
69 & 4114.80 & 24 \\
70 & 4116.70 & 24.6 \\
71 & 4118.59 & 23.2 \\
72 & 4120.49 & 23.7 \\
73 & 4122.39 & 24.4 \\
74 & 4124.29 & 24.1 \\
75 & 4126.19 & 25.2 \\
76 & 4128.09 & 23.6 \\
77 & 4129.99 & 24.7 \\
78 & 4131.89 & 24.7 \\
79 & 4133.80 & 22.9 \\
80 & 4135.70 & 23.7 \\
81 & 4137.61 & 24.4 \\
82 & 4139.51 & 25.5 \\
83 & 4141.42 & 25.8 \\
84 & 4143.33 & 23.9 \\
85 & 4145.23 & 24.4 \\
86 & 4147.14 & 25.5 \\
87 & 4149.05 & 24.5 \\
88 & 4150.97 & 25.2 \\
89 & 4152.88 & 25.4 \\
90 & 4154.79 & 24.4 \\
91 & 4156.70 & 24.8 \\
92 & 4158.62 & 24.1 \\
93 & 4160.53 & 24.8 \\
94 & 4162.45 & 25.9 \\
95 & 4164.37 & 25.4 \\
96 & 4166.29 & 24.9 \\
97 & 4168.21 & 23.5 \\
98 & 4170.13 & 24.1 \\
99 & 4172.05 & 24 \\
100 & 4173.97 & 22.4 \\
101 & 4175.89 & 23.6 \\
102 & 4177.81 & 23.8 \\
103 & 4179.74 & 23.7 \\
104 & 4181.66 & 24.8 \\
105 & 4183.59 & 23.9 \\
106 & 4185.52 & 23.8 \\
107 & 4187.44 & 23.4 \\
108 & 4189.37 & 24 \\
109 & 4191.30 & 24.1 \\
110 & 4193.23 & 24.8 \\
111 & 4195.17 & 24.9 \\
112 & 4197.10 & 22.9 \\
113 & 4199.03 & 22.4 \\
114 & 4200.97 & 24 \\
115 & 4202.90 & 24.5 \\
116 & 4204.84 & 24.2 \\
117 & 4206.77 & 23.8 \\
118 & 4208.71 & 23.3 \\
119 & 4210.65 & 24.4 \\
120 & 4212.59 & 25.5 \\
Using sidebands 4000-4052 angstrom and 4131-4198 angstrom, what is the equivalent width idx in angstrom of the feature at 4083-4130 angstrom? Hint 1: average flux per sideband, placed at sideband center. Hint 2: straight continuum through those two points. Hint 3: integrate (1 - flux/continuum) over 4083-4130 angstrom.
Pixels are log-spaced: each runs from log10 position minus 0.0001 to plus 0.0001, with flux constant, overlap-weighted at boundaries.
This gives 3.89 angstrom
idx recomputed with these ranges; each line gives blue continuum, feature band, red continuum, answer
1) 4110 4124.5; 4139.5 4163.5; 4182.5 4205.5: -1.20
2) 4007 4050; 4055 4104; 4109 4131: 2.39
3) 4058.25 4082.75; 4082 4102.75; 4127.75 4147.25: 1.37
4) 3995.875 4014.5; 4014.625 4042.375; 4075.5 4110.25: -1.44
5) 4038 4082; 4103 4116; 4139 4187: 1.90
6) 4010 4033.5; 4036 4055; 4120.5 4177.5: 0.10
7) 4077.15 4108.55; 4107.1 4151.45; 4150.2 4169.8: -1.35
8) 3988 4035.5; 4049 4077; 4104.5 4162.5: -0.09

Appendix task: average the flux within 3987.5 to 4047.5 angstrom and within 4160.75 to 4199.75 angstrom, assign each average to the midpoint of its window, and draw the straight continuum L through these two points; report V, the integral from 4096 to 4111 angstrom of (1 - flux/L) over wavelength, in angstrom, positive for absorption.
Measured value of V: 3.23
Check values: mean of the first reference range 24.2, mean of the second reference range 24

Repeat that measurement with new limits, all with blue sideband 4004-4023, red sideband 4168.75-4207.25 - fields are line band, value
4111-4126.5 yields 0.3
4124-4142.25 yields -0.2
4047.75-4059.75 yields 0.1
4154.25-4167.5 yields -0.5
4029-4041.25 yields 0.4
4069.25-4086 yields 0.7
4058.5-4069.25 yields 0.2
